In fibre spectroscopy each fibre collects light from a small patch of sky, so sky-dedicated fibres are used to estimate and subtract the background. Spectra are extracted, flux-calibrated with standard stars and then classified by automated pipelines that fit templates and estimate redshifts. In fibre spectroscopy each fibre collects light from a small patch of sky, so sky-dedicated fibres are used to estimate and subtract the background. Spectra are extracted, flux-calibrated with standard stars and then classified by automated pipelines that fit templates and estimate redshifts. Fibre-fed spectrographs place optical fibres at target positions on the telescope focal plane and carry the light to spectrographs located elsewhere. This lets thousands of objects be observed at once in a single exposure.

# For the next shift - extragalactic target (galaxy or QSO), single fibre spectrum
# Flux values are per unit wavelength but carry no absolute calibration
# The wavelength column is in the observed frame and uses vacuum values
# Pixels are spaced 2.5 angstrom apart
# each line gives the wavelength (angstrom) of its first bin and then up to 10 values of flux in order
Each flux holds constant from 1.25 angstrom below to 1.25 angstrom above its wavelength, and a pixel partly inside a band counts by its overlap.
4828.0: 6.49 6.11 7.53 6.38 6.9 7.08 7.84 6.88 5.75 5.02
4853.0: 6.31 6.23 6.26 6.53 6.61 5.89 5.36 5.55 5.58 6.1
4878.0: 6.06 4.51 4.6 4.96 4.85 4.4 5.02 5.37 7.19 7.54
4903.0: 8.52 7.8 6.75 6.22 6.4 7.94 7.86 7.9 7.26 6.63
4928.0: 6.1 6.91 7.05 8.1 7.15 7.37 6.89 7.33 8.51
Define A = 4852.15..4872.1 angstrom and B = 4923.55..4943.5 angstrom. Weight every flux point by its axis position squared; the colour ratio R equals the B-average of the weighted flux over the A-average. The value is 1.2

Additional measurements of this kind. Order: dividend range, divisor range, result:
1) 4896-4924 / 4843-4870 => 1.22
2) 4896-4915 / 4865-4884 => 1.33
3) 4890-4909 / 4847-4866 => 1.11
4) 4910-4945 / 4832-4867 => 1.14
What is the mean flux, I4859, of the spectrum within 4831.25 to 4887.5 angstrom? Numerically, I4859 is 6.07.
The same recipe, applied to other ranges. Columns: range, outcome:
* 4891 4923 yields 6.99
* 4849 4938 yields 6.34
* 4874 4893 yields 5.07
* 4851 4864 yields 6.3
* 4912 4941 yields 7.23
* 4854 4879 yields 6.02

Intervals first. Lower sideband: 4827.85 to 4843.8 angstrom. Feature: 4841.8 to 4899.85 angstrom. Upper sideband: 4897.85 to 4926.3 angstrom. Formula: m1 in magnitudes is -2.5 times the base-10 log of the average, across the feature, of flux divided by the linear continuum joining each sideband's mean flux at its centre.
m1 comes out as 0.22 mag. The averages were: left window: 6.91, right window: 7.35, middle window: 5.79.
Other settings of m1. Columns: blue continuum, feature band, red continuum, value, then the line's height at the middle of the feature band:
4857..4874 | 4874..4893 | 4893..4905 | 0.268 mag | 6.51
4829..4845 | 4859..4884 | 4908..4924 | 0.235 mag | 7.08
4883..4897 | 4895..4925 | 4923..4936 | -0.222 mag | 5.94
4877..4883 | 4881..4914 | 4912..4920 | 0.037 mag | 6.26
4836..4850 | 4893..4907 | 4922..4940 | -0.020 mag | 6.94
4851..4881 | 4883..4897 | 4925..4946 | 0.270 mag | 6.32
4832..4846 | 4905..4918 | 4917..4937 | 0.021 mag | 7.2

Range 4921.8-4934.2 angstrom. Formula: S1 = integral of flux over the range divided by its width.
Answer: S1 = 6.79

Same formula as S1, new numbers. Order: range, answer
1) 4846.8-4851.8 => 5.39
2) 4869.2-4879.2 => 5.82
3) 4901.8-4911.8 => 7.31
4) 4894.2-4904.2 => 7.14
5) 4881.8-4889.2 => 4.8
